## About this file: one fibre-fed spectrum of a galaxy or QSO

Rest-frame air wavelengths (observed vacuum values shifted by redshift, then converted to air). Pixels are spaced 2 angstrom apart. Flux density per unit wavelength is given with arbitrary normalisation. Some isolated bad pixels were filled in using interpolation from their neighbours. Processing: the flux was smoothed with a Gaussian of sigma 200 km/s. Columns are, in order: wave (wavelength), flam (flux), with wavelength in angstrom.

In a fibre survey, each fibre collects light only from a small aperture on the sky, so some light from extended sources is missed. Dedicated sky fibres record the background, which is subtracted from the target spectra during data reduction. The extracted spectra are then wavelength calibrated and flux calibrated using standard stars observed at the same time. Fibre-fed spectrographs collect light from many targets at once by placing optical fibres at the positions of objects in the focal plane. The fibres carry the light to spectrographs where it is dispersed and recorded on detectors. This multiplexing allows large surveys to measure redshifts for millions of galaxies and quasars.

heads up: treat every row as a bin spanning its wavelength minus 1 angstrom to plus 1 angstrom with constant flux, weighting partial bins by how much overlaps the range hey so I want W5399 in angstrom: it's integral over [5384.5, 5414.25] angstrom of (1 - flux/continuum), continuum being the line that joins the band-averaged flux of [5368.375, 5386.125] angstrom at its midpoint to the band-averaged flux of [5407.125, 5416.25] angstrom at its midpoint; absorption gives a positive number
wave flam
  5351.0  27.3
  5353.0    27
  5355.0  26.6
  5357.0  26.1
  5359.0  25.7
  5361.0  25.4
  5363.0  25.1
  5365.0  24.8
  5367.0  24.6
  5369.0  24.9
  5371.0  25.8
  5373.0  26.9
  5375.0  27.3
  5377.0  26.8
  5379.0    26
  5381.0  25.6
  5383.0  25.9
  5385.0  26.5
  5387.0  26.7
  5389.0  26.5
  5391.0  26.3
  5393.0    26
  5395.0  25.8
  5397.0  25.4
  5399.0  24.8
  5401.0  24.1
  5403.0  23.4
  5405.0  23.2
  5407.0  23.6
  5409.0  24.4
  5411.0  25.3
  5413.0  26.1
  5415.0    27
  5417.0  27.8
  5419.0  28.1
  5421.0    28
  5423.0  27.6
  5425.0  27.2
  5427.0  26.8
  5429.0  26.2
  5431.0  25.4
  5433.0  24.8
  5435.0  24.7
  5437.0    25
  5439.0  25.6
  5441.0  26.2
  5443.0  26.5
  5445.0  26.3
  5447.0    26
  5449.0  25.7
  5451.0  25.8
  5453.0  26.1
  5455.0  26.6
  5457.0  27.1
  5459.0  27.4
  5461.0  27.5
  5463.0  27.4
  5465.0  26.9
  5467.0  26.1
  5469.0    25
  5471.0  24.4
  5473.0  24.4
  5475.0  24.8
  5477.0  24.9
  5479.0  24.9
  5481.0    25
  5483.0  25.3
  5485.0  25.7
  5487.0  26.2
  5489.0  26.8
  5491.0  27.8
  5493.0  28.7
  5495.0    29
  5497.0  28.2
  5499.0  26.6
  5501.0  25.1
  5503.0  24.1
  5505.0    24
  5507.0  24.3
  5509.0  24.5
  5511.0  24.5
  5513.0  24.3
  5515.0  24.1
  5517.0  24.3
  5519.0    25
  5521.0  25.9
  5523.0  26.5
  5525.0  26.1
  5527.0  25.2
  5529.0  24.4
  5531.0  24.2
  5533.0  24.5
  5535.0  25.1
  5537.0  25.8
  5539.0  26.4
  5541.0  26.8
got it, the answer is 0.7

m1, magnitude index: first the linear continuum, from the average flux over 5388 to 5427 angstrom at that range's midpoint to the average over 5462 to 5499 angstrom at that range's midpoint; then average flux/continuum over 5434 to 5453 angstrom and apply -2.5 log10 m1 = 0.01 mag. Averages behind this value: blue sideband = 25.8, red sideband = 26.2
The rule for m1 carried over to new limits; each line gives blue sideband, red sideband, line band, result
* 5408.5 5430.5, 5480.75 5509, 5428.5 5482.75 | 0.029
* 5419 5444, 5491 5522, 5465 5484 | 0.033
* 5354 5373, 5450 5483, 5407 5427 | -0.040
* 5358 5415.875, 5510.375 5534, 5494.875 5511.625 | -0.018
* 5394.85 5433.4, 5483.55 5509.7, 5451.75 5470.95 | -0.022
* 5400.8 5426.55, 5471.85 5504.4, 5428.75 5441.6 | 0.026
